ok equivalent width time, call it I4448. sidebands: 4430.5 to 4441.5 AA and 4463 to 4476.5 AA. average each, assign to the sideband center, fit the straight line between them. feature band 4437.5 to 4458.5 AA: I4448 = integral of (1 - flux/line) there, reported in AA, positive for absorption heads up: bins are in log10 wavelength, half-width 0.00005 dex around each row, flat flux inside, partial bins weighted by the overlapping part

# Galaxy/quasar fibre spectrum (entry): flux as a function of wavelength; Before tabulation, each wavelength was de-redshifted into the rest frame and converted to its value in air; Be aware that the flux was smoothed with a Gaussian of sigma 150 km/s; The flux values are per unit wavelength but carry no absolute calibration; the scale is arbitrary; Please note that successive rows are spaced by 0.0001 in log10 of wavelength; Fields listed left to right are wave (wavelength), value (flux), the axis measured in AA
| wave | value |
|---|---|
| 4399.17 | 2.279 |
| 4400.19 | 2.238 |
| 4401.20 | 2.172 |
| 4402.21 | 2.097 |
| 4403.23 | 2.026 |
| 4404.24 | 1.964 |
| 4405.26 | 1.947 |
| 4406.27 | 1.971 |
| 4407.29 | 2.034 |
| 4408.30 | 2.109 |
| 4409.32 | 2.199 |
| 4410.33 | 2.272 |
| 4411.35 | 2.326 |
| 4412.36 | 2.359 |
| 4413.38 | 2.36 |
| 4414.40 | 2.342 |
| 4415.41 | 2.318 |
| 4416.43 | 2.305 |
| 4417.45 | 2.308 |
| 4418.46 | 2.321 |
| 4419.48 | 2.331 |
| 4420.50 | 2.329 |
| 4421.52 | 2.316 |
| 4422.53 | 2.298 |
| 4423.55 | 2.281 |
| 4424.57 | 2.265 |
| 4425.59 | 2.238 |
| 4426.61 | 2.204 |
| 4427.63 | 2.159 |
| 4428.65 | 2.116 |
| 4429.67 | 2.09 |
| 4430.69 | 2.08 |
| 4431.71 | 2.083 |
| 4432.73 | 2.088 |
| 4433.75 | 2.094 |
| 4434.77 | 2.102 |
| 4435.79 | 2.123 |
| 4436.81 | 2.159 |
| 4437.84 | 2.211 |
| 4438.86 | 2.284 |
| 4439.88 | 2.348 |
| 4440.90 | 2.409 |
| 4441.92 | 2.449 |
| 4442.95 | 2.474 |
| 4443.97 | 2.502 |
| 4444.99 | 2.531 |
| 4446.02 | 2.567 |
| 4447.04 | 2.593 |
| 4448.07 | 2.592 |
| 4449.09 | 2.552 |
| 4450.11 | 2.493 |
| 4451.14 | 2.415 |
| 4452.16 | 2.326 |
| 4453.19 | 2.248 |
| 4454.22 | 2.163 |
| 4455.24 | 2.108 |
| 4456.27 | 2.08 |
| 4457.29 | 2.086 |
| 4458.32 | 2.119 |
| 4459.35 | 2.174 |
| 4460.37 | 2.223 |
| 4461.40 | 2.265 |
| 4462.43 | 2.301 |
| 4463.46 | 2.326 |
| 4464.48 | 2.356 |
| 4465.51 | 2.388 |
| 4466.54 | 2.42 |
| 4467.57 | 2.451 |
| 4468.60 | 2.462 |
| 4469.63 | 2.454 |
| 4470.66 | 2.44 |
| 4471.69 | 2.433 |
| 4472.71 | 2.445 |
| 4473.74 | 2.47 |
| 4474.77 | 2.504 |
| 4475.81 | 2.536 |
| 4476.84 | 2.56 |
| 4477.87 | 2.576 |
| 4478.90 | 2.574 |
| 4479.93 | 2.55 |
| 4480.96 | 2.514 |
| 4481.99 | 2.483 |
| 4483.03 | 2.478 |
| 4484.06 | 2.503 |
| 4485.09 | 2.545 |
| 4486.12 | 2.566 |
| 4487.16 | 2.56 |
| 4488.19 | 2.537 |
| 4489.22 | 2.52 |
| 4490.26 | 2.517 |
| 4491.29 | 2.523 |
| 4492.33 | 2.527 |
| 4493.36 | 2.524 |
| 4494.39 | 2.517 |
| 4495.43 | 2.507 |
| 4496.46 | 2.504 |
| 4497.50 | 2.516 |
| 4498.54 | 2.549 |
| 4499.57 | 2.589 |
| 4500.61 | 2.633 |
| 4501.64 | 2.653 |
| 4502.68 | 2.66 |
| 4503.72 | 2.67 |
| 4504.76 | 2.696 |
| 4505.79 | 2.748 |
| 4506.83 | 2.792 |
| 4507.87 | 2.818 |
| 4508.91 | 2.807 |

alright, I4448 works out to -0.8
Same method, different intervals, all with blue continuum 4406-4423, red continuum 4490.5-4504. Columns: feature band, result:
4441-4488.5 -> 0.5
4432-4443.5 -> 0.5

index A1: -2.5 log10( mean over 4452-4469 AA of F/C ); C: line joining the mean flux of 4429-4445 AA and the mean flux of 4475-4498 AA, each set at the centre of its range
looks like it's 0.06 mag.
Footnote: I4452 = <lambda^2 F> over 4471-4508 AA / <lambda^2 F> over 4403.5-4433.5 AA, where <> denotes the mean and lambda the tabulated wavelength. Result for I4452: 1.2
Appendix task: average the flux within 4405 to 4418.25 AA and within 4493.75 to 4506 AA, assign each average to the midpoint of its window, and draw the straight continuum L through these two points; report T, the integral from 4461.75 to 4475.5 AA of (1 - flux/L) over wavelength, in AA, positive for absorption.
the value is 0.3 AA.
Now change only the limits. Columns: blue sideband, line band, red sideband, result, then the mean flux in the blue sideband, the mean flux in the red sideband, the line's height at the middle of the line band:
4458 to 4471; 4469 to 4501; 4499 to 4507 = -0.1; 2.34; 2.68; 2.52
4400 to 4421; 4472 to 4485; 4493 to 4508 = 0.0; 2.21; 2.62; 2.52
